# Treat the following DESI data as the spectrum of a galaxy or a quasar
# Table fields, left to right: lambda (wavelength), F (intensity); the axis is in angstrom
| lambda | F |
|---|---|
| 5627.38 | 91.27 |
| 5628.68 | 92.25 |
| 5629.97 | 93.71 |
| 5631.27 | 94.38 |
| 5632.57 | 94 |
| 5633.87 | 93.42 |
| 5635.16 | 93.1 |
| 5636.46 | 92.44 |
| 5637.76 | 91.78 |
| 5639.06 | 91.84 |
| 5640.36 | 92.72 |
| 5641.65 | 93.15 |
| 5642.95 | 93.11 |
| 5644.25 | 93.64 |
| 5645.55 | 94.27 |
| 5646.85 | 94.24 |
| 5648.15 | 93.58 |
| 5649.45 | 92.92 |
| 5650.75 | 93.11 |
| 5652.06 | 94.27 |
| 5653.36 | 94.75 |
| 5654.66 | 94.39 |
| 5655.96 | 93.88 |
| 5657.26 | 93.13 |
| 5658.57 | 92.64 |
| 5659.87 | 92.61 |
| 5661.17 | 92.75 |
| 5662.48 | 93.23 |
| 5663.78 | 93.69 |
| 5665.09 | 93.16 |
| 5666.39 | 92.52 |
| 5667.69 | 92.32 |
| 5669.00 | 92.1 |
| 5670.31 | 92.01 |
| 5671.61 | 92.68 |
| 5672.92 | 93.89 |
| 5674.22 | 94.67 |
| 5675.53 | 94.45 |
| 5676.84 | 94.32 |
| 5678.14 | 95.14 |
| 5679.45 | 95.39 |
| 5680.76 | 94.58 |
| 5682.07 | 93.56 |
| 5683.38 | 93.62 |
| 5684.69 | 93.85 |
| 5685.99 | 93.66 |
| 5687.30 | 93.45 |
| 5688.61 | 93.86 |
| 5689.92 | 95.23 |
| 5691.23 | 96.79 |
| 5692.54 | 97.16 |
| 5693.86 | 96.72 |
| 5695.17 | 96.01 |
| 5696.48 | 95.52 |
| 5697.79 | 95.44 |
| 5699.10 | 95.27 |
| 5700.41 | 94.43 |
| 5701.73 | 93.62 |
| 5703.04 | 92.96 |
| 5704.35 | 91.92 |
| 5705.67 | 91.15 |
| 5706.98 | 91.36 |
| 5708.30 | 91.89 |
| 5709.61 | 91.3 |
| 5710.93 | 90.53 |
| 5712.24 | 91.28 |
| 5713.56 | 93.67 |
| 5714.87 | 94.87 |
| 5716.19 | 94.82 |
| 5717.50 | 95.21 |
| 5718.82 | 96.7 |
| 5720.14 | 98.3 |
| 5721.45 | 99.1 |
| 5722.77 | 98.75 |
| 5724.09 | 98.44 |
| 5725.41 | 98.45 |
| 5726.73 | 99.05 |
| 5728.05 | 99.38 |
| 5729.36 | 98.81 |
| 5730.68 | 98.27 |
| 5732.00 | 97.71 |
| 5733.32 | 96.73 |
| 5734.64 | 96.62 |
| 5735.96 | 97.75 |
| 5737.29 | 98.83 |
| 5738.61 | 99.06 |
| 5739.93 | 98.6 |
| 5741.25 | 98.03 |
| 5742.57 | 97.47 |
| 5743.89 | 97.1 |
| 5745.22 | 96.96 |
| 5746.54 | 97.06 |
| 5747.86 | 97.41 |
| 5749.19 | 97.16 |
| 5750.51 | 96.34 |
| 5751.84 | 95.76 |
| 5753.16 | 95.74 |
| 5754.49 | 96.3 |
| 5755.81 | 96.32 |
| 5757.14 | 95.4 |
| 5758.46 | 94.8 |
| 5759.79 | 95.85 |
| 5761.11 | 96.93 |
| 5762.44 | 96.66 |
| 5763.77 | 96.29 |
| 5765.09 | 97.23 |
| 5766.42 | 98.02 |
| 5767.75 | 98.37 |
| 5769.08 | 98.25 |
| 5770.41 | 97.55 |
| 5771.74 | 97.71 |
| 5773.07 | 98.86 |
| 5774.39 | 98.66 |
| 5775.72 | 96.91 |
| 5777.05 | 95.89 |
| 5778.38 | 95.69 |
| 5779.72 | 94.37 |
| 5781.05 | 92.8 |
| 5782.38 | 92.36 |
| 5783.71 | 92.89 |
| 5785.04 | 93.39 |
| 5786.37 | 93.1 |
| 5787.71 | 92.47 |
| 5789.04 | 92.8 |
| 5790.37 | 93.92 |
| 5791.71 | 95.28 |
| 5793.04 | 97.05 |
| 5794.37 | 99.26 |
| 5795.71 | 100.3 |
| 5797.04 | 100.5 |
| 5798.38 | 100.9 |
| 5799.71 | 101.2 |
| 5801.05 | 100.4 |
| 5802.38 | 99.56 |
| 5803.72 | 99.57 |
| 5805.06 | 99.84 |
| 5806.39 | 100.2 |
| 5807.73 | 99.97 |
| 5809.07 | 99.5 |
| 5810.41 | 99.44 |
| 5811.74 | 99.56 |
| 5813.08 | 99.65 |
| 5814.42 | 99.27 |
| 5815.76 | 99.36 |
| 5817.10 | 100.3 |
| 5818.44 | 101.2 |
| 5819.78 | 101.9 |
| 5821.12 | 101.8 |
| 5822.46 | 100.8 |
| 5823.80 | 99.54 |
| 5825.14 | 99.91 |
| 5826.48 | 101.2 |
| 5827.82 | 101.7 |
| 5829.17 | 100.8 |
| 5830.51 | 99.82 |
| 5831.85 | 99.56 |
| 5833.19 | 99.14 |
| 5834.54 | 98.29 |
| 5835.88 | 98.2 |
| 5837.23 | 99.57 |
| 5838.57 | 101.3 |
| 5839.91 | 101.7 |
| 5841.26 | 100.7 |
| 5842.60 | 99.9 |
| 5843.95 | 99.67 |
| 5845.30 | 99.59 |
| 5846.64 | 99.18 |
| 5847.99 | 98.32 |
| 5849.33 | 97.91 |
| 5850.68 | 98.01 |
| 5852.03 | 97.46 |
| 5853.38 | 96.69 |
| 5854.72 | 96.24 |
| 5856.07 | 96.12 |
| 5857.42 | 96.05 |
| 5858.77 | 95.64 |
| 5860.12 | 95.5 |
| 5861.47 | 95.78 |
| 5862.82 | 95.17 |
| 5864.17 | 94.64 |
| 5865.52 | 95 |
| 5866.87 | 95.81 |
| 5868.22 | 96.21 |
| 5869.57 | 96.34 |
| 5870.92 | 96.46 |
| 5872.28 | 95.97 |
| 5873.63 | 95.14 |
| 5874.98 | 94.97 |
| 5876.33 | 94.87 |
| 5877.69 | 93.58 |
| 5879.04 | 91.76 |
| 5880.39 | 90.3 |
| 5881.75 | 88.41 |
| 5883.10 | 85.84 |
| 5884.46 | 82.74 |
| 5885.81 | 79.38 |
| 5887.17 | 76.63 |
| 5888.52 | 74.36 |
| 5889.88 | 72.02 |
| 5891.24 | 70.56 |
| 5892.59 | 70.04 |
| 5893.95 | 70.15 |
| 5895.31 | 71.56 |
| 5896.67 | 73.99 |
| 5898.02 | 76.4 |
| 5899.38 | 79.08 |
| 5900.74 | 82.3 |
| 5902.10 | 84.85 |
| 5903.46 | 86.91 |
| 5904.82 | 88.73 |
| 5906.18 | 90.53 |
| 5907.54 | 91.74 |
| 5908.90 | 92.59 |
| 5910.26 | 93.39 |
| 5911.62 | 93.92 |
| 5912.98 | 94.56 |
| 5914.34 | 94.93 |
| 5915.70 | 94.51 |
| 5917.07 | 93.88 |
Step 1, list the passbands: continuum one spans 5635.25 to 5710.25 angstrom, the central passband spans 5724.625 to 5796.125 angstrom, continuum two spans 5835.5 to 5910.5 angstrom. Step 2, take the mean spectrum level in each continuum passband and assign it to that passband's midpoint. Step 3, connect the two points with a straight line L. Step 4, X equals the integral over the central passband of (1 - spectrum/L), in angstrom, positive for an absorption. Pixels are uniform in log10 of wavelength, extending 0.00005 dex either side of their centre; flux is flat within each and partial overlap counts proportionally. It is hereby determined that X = -3.4 angstrom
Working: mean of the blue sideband 93.6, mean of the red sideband 90.5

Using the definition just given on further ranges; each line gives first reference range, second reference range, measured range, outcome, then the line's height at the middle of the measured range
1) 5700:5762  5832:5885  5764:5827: -1.3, 96.1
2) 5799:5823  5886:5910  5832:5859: -1.9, 92.1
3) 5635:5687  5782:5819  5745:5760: 0.0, 96.4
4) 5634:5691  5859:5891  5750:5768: -0.9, 92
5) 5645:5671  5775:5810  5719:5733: -0.5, 95.1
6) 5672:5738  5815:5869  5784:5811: -0.1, 97.5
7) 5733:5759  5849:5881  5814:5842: -1.3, 95.9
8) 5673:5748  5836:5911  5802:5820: -1.5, 92.4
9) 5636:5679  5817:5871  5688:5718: 0.2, 94.6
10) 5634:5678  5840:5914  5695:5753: -2.3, 92.3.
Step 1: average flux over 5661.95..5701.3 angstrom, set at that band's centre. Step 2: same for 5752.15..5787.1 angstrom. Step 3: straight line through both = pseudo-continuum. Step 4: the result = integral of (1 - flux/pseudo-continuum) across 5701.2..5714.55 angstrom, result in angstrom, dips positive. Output 0.4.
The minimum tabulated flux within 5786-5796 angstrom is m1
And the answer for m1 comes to 92.47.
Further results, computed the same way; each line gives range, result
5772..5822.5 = 92.36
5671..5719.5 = 90.53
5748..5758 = 95.4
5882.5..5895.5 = 70.04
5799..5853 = 97.46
